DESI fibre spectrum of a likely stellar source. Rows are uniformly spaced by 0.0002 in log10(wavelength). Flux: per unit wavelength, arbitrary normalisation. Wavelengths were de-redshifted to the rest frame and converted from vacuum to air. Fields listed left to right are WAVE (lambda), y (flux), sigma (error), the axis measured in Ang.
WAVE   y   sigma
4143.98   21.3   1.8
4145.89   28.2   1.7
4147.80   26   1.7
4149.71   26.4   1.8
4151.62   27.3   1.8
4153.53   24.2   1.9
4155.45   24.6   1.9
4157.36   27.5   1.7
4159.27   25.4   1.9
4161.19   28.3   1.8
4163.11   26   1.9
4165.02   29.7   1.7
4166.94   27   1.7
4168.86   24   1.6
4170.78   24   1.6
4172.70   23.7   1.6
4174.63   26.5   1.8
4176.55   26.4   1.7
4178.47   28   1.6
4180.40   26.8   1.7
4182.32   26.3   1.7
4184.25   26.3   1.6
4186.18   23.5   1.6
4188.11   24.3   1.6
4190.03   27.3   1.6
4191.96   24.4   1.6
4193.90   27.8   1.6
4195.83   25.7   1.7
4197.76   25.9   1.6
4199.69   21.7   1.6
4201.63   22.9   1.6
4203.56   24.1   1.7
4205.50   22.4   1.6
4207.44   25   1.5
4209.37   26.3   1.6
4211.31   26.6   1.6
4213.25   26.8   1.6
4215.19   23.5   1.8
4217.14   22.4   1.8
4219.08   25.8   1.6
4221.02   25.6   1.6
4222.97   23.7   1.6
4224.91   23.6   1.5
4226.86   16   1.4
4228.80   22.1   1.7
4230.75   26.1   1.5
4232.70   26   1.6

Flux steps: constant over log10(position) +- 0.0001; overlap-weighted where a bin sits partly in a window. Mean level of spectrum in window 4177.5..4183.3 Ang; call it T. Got 27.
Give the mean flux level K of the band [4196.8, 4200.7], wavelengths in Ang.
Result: 23.8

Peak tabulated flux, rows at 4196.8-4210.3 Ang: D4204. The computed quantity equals 26.3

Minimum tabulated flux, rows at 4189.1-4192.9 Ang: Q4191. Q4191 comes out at 24.4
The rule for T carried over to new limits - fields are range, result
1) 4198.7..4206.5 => 22.8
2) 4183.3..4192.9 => 25.2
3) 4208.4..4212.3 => 26.5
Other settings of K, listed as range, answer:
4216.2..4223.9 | 24.4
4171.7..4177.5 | 25.5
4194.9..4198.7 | 25.8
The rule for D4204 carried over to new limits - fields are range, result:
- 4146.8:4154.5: 27.3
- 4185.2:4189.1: 24.3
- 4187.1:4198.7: 27.8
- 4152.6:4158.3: 27.5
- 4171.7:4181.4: 28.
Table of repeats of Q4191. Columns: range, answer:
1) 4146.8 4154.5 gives 24.2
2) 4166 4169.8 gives 24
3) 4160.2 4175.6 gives 23.7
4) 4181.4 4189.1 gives 23.5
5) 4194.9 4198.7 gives 25.7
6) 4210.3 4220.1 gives 22.4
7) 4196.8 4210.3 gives 21.7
